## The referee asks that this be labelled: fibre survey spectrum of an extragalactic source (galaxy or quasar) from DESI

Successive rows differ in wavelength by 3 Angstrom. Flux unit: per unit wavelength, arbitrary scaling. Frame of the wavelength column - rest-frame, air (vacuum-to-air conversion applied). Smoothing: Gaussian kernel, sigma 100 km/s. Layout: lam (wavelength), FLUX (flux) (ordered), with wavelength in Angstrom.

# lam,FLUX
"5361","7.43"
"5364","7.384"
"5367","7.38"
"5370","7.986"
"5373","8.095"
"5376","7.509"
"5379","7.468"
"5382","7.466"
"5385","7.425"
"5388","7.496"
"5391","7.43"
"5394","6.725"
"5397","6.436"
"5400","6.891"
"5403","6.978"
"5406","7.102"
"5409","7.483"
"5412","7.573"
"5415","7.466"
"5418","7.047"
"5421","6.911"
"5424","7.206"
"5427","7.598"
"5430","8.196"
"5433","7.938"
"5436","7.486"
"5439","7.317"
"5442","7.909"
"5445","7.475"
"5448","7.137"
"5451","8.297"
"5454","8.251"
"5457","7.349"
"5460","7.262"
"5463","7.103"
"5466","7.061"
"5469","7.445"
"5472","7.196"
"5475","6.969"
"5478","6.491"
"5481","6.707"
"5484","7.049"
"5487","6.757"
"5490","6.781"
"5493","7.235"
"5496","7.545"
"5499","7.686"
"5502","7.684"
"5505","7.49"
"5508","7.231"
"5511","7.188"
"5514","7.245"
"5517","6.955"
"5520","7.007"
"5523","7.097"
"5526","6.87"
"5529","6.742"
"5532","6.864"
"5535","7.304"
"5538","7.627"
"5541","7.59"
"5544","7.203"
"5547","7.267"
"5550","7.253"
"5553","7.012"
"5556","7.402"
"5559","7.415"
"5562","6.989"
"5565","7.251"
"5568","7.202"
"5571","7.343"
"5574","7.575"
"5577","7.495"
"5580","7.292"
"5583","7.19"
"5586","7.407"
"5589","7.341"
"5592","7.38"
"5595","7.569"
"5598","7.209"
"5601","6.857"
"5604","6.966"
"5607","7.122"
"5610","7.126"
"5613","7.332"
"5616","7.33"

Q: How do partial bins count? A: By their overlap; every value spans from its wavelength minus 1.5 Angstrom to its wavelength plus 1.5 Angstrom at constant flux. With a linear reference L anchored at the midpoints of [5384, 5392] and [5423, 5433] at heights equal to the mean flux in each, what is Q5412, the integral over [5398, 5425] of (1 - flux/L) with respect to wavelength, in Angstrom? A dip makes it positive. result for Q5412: 1.6 Angstrom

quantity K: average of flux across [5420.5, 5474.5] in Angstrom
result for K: 7.51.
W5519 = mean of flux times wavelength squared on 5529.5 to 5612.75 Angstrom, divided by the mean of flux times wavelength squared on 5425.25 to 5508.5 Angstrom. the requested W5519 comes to 1.02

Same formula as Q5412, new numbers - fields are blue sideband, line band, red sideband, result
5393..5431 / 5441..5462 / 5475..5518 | -1.40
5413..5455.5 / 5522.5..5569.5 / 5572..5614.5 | 1.11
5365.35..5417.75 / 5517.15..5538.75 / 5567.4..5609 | 0.75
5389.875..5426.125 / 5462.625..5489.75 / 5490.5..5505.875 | 1.57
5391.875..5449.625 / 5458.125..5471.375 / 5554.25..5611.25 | 0.15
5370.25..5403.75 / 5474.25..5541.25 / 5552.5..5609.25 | 1.38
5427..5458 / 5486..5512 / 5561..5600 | 0.91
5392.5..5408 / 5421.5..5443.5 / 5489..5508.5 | -1.88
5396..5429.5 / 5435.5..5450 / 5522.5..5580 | -0.58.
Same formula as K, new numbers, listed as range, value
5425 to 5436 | 7.82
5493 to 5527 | 7.28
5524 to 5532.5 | 6.84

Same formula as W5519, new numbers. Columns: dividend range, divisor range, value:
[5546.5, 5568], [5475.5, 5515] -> 1.03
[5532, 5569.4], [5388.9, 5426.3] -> 1.08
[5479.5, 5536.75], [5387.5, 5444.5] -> 1.01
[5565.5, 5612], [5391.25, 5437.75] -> 1.06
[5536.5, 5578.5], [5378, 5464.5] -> 1.04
